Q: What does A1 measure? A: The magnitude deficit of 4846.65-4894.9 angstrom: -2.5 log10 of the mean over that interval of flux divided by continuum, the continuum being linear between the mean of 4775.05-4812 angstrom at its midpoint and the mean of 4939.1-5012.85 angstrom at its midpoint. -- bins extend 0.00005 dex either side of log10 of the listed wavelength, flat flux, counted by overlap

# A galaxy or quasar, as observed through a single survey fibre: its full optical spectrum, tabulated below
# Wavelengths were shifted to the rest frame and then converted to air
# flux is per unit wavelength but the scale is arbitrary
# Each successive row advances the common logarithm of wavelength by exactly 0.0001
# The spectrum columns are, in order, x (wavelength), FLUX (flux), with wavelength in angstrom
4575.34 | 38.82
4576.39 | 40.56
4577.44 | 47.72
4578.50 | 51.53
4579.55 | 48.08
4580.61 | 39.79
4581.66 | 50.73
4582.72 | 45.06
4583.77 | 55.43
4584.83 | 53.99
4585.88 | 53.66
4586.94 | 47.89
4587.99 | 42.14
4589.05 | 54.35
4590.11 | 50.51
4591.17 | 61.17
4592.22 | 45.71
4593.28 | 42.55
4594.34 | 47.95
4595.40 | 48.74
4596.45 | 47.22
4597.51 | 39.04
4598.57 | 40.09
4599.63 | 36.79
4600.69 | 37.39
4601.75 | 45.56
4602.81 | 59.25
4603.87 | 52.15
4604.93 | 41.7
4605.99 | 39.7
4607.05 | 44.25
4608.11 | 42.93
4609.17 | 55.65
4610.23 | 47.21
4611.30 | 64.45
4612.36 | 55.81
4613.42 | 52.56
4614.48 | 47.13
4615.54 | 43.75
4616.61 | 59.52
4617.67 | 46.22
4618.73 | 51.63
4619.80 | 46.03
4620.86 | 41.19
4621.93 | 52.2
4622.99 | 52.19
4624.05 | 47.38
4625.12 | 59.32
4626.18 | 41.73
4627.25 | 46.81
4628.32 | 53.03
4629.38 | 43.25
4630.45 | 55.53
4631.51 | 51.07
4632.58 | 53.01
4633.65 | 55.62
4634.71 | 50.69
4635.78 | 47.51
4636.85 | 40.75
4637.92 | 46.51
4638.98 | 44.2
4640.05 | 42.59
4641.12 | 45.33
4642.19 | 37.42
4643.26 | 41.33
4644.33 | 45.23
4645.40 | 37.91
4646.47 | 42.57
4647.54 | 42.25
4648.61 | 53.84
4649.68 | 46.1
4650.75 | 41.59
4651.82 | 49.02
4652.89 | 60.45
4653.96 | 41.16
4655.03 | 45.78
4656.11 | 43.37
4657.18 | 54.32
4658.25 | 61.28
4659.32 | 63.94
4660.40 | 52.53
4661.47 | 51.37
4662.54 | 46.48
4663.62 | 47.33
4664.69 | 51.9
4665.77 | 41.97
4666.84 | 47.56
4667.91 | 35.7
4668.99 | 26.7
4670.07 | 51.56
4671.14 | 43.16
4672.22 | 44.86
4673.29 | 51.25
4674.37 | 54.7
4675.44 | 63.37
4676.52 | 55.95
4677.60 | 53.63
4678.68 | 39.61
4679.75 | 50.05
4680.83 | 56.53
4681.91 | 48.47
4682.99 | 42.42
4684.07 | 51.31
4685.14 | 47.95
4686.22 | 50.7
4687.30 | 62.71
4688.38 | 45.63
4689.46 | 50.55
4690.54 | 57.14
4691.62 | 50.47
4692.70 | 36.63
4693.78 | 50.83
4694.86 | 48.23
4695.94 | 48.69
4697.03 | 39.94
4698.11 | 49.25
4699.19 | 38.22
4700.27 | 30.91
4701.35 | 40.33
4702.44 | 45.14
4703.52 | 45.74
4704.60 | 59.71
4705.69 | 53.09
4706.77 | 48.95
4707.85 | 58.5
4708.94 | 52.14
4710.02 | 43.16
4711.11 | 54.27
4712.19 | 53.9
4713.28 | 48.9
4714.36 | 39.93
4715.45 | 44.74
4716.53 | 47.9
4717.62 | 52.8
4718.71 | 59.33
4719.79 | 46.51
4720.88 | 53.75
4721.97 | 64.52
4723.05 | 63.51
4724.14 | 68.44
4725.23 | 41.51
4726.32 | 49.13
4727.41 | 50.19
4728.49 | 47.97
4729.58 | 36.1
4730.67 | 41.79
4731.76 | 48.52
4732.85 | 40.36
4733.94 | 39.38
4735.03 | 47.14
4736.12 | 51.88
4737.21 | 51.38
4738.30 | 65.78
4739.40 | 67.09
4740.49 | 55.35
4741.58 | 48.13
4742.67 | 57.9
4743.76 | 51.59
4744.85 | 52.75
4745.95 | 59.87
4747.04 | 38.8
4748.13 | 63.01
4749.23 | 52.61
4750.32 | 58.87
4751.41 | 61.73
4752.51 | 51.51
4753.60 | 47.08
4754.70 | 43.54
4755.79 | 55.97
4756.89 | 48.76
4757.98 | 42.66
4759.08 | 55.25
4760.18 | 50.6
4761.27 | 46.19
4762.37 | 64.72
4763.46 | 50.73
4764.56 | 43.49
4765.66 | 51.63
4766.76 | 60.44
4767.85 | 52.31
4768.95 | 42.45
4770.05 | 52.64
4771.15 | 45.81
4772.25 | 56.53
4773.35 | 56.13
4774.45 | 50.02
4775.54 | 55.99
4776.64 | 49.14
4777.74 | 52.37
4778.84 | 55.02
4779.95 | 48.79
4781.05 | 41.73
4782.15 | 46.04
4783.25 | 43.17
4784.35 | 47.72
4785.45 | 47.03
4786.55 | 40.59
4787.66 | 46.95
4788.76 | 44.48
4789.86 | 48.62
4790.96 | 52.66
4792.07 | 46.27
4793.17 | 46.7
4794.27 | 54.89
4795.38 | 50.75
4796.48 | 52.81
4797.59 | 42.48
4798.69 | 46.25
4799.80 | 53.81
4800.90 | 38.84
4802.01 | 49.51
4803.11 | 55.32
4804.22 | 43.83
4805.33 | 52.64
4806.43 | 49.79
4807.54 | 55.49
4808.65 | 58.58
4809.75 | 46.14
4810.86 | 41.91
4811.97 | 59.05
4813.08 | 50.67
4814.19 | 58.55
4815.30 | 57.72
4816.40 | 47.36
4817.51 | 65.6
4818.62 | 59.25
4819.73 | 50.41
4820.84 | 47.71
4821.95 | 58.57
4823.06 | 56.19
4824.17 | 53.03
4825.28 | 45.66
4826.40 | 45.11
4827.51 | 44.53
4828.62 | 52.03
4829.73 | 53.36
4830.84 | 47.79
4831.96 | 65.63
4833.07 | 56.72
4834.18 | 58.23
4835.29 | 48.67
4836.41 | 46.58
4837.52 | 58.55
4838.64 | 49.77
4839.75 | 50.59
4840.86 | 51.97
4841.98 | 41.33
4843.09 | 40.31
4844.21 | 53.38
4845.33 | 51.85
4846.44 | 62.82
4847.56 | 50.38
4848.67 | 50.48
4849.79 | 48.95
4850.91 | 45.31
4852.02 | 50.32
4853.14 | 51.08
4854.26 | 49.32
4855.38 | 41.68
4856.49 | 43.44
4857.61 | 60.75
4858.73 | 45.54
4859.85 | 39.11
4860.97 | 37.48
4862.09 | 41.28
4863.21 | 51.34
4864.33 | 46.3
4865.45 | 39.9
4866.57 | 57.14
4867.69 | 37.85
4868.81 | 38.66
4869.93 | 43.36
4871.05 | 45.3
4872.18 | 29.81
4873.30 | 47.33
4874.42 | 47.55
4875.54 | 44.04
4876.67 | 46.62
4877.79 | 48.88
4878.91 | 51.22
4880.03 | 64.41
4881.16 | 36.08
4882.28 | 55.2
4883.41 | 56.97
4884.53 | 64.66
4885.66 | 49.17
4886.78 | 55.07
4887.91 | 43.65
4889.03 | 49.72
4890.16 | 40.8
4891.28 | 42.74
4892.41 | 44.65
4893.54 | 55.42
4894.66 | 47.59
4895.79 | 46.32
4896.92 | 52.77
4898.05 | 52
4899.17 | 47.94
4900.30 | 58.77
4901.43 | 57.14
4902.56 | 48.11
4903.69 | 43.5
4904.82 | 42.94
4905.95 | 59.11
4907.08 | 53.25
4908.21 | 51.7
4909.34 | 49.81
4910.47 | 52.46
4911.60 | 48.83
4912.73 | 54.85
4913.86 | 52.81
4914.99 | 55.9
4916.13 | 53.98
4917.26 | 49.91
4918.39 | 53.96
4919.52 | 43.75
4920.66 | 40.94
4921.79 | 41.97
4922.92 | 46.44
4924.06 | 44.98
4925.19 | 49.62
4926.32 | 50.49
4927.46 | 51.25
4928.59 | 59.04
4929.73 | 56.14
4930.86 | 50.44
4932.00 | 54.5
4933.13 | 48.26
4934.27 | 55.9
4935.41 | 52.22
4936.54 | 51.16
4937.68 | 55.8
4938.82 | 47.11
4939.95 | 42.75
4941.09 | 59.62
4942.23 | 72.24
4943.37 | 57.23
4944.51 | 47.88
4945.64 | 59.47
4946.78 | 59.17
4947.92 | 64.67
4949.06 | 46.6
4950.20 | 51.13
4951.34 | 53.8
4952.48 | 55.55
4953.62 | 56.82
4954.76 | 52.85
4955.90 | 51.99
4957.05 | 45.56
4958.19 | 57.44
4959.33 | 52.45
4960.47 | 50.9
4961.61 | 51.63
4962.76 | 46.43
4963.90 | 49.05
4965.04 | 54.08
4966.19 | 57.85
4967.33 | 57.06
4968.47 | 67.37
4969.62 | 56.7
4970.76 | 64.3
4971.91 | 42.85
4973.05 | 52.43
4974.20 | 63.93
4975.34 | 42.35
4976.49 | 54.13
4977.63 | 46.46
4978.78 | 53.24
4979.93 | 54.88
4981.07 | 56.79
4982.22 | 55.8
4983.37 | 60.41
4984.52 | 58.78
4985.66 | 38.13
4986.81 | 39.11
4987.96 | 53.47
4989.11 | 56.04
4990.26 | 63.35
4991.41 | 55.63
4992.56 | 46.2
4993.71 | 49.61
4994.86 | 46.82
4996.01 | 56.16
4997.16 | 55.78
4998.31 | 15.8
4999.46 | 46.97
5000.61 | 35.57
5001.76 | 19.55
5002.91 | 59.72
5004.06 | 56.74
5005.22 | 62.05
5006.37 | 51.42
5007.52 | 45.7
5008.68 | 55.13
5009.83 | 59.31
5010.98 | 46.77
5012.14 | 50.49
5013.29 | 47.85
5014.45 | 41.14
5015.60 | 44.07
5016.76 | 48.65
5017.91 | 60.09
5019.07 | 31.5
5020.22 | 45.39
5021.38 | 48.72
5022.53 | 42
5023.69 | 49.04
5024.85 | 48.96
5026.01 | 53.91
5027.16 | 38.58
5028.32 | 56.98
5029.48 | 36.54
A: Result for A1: 0.06 mag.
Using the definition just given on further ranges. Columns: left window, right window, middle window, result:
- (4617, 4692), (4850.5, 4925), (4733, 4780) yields -0.083 mag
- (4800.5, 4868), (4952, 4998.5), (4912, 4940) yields 0.024 mag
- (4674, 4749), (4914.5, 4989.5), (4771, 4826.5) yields 0.017 mag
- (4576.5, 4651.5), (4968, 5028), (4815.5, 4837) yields -0.084 mag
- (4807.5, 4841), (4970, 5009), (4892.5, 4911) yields 0.016 mag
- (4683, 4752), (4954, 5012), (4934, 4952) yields -0.071 mag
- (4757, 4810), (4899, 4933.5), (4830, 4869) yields 0.027 mag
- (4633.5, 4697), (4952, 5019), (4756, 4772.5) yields -0.042 mag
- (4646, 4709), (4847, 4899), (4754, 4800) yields -0.034 mag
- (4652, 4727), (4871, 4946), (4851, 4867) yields 0.084 mag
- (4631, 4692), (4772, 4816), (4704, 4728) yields -0.075 mag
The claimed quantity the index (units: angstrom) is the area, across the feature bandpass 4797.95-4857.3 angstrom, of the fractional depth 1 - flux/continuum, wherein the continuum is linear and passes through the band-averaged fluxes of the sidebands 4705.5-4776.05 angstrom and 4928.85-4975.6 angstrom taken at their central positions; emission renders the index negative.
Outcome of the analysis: 1.7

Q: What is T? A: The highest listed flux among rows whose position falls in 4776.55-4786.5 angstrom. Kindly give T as 55.02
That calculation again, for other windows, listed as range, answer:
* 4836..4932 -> 64.66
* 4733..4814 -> 67.09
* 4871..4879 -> 51.22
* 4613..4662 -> 63.94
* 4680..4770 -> 68.44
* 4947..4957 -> 64.67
